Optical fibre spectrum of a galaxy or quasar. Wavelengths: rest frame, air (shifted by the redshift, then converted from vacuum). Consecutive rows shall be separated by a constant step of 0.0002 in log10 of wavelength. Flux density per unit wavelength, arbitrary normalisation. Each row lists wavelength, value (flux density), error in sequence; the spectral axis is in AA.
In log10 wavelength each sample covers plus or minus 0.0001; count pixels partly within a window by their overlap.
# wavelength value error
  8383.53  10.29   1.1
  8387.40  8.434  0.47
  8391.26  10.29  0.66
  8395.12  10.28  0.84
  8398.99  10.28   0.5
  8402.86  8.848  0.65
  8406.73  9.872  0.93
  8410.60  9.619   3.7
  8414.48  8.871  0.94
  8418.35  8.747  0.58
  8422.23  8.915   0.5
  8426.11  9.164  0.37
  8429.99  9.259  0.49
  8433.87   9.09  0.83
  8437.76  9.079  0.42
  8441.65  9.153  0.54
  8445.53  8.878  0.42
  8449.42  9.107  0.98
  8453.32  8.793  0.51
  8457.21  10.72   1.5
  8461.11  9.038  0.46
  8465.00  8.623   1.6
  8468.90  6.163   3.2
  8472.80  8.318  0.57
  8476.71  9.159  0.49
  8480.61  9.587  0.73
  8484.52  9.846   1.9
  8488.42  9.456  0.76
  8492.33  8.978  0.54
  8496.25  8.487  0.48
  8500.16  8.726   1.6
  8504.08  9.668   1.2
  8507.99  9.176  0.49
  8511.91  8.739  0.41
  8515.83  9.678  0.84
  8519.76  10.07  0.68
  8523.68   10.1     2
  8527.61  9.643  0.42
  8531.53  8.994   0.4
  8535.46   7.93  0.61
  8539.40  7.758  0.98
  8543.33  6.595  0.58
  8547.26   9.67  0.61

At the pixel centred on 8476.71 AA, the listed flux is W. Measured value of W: 9.159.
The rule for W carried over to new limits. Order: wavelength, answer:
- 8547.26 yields 9.67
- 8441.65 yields 9.153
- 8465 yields 8.623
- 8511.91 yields 8.739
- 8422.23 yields 8.915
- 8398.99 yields 10.28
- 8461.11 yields 9.038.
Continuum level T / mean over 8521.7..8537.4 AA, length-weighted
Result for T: 9.17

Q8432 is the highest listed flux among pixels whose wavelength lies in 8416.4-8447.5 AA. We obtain 9.259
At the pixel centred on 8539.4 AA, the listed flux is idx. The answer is 7.758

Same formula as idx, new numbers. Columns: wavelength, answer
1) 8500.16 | 8.726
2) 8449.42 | 9.107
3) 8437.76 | 9.079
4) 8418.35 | 8.747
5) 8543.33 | 6.595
